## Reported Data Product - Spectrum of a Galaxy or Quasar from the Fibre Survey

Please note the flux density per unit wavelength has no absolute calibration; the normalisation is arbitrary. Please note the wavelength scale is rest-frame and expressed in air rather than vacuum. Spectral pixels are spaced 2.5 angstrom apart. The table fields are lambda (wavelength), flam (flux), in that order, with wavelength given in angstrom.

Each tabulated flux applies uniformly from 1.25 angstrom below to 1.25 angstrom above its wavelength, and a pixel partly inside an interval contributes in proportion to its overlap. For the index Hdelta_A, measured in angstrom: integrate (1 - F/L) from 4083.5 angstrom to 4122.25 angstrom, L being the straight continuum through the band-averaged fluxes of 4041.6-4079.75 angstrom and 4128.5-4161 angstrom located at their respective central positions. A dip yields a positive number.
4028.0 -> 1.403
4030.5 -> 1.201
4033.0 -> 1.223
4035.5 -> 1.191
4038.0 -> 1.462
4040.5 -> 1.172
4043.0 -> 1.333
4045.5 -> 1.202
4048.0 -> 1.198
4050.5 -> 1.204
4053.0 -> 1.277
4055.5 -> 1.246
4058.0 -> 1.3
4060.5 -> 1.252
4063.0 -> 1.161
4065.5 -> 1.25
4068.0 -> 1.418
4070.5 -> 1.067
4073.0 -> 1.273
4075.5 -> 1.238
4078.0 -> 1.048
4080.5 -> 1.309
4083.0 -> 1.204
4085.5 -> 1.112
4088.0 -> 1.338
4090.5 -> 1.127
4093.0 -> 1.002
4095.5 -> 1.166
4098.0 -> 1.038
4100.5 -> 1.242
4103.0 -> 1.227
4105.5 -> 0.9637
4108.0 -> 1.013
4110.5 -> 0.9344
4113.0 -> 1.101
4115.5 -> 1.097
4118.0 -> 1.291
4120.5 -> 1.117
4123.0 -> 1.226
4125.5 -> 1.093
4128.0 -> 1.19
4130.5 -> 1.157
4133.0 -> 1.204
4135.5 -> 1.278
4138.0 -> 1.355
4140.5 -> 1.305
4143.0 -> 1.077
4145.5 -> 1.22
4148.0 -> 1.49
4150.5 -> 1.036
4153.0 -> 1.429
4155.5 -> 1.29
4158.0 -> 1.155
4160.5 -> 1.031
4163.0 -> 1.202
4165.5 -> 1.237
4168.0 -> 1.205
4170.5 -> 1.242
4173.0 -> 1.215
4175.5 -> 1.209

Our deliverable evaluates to 3.55 angstrom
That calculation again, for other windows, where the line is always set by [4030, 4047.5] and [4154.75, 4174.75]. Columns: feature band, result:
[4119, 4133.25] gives 0.6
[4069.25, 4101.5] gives 1.7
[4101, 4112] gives 1.6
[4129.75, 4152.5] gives -0.7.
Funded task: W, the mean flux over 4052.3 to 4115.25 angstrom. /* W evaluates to 1.17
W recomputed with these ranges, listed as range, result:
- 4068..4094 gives 1.19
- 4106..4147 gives 1.16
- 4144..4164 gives 1.23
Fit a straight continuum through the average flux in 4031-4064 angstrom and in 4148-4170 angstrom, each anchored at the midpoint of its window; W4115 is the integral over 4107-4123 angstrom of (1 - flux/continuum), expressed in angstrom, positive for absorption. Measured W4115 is 1.6 angstrom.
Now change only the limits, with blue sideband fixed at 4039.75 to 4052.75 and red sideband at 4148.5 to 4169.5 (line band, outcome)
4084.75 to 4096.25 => 0.7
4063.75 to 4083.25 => 0.0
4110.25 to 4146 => 0.9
